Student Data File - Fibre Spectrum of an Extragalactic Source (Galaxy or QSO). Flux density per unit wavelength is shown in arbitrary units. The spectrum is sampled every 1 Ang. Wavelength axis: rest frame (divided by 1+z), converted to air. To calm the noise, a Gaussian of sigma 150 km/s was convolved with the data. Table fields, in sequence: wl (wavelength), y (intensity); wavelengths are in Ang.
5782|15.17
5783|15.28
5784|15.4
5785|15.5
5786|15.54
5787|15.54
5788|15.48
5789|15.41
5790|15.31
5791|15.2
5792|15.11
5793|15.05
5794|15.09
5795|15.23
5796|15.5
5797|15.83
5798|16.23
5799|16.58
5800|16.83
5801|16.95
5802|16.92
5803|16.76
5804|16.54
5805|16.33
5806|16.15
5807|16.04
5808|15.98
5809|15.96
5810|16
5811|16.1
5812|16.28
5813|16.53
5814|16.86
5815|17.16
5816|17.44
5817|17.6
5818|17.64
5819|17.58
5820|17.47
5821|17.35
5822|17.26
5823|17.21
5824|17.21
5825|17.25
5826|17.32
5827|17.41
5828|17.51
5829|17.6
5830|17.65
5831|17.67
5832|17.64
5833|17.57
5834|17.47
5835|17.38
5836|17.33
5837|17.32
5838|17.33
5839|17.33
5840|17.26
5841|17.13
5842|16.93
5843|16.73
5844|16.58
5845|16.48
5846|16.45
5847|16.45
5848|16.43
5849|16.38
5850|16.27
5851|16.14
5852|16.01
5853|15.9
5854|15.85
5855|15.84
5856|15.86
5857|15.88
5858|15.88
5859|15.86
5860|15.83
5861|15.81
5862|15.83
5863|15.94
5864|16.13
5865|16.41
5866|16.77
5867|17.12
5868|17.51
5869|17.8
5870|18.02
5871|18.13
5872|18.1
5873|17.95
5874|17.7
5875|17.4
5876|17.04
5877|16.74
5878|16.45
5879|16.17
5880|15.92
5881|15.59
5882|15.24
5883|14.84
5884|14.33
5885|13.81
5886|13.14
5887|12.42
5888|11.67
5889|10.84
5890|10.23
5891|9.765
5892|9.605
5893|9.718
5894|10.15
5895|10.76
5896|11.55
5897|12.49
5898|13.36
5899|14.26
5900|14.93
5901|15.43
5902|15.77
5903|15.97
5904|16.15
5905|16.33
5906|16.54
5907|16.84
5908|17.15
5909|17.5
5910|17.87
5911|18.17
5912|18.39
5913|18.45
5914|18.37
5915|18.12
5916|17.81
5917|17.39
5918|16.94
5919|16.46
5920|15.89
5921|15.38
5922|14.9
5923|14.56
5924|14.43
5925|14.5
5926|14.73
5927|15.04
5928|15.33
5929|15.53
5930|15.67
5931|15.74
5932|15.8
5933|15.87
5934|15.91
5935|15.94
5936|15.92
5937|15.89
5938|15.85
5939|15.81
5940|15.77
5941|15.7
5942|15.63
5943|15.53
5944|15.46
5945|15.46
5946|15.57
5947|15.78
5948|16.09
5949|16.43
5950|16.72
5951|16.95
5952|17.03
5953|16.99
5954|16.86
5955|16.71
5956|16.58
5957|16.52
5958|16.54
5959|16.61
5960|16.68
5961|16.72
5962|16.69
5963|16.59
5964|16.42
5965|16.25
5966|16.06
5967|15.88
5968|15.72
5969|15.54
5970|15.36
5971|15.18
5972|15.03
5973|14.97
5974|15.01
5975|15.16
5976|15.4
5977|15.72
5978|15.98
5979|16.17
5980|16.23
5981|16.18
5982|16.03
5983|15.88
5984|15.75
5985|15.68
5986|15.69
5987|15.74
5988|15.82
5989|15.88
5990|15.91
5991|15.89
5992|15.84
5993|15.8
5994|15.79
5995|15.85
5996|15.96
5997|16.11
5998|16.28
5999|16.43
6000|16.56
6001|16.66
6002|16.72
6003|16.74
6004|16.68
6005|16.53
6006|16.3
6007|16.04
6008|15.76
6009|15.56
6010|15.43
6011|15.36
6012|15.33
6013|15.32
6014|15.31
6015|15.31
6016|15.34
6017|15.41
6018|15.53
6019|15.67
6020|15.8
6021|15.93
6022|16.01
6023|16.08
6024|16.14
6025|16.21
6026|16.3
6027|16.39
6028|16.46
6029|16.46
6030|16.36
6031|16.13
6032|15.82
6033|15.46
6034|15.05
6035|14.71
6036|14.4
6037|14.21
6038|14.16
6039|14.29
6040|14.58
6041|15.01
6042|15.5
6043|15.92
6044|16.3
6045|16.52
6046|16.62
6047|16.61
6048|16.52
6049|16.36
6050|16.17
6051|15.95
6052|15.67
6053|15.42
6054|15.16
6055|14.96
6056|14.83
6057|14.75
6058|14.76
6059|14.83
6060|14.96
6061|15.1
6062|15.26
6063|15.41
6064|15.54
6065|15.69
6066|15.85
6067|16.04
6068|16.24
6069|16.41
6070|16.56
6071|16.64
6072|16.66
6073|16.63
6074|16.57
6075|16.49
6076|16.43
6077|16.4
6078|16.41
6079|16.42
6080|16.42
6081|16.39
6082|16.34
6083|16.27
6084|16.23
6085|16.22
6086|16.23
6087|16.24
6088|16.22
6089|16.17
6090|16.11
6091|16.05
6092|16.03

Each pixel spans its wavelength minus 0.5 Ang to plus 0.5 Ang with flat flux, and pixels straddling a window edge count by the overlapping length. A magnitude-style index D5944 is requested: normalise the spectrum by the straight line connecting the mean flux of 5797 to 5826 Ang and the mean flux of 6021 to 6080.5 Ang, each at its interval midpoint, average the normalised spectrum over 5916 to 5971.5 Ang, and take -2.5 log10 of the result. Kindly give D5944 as 0.02 mag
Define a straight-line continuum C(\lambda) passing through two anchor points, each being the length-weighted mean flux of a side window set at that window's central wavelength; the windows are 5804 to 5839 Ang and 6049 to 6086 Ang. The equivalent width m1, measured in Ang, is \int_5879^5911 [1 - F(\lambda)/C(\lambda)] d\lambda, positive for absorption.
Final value 5.2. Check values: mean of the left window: 17.1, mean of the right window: 15.9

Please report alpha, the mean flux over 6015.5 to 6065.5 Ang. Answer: 15.6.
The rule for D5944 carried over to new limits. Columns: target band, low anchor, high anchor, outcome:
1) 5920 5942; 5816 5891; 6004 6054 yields 0.04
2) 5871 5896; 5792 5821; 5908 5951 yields 0.16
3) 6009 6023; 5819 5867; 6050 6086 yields 0.04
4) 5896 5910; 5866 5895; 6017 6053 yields -0.05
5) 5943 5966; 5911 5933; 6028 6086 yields -0.02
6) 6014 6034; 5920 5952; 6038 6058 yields -0.02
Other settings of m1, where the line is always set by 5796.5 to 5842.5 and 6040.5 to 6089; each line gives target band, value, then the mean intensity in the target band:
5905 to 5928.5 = 0.06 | 16.6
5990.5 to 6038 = 0.98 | 15.8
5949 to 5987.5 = 0.66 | 16.1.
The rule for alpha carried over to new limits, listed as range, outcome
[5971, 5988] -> 15.7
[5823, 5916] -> 15.9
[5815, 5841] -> 17.4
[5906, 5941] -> 16.3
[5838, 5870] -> 16.5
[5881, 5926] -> 14.7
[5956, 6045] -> 15.8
